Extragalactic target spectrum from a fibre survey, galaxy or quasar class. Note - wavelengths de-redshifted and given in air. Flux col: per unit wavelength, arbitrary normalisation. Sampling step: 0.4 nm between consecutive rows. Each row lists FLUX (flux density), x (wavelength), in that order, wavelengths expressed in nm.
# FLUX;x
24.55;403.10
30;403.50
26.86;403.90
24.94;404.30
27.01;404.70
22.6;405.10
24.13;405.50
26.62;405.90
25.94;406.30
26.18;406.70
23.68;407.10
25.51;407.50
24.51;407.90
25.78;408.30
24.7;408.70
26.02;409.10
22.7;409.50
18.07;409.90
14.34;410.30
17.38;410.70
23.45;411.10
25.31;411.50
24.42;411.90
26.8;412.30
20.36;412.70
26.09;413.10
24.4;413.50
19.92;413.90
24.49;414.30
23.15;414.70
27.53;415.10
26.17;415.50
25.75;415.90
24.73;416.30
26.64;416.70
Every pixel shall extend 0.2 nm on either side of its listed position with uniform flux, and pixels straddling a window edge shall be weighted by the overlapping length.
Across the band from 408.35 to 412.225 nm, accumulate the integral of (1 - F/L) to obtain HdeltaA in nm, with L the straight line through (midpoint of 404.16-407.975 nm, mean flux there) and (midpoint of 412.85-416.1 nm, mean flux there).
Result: 0.427 nm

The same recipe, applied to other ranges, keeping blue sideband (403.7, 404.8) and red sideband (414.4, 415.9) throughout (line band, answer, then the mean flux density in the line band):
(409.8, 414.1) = 0.63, 22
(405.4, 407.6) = 0.06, 25.4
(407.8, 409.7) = 0.09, 24.8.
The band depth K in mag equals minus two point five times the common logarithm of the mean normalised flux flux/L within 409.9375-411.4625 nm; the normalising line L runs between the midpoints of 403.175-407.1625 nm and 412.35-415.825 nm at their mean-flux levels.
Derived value 0.284 mag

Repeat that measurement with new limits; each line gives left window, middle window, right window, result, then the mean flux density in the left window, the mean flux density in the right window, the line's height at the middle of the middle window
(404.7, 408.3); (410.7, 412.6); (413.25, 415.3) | 0.02 mag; 25.1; 24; 24.3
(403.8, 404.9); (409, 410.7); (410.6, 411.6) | 0.17 mag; 26.2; 22.2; 22.9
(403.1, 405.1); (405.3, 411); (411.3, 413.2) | 0.10 mag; 26.5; 24.5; 25.5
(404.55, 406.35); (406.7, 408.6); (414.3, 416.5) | 0.01 mag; 25.2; 25.4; 25.2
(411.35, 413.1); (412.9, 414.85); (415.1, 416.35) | 0.07 mag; 24.4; 26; 25.1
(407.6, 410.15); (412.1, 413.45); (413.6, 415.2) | -0.04 mag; 23.5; 23.6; 23.6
